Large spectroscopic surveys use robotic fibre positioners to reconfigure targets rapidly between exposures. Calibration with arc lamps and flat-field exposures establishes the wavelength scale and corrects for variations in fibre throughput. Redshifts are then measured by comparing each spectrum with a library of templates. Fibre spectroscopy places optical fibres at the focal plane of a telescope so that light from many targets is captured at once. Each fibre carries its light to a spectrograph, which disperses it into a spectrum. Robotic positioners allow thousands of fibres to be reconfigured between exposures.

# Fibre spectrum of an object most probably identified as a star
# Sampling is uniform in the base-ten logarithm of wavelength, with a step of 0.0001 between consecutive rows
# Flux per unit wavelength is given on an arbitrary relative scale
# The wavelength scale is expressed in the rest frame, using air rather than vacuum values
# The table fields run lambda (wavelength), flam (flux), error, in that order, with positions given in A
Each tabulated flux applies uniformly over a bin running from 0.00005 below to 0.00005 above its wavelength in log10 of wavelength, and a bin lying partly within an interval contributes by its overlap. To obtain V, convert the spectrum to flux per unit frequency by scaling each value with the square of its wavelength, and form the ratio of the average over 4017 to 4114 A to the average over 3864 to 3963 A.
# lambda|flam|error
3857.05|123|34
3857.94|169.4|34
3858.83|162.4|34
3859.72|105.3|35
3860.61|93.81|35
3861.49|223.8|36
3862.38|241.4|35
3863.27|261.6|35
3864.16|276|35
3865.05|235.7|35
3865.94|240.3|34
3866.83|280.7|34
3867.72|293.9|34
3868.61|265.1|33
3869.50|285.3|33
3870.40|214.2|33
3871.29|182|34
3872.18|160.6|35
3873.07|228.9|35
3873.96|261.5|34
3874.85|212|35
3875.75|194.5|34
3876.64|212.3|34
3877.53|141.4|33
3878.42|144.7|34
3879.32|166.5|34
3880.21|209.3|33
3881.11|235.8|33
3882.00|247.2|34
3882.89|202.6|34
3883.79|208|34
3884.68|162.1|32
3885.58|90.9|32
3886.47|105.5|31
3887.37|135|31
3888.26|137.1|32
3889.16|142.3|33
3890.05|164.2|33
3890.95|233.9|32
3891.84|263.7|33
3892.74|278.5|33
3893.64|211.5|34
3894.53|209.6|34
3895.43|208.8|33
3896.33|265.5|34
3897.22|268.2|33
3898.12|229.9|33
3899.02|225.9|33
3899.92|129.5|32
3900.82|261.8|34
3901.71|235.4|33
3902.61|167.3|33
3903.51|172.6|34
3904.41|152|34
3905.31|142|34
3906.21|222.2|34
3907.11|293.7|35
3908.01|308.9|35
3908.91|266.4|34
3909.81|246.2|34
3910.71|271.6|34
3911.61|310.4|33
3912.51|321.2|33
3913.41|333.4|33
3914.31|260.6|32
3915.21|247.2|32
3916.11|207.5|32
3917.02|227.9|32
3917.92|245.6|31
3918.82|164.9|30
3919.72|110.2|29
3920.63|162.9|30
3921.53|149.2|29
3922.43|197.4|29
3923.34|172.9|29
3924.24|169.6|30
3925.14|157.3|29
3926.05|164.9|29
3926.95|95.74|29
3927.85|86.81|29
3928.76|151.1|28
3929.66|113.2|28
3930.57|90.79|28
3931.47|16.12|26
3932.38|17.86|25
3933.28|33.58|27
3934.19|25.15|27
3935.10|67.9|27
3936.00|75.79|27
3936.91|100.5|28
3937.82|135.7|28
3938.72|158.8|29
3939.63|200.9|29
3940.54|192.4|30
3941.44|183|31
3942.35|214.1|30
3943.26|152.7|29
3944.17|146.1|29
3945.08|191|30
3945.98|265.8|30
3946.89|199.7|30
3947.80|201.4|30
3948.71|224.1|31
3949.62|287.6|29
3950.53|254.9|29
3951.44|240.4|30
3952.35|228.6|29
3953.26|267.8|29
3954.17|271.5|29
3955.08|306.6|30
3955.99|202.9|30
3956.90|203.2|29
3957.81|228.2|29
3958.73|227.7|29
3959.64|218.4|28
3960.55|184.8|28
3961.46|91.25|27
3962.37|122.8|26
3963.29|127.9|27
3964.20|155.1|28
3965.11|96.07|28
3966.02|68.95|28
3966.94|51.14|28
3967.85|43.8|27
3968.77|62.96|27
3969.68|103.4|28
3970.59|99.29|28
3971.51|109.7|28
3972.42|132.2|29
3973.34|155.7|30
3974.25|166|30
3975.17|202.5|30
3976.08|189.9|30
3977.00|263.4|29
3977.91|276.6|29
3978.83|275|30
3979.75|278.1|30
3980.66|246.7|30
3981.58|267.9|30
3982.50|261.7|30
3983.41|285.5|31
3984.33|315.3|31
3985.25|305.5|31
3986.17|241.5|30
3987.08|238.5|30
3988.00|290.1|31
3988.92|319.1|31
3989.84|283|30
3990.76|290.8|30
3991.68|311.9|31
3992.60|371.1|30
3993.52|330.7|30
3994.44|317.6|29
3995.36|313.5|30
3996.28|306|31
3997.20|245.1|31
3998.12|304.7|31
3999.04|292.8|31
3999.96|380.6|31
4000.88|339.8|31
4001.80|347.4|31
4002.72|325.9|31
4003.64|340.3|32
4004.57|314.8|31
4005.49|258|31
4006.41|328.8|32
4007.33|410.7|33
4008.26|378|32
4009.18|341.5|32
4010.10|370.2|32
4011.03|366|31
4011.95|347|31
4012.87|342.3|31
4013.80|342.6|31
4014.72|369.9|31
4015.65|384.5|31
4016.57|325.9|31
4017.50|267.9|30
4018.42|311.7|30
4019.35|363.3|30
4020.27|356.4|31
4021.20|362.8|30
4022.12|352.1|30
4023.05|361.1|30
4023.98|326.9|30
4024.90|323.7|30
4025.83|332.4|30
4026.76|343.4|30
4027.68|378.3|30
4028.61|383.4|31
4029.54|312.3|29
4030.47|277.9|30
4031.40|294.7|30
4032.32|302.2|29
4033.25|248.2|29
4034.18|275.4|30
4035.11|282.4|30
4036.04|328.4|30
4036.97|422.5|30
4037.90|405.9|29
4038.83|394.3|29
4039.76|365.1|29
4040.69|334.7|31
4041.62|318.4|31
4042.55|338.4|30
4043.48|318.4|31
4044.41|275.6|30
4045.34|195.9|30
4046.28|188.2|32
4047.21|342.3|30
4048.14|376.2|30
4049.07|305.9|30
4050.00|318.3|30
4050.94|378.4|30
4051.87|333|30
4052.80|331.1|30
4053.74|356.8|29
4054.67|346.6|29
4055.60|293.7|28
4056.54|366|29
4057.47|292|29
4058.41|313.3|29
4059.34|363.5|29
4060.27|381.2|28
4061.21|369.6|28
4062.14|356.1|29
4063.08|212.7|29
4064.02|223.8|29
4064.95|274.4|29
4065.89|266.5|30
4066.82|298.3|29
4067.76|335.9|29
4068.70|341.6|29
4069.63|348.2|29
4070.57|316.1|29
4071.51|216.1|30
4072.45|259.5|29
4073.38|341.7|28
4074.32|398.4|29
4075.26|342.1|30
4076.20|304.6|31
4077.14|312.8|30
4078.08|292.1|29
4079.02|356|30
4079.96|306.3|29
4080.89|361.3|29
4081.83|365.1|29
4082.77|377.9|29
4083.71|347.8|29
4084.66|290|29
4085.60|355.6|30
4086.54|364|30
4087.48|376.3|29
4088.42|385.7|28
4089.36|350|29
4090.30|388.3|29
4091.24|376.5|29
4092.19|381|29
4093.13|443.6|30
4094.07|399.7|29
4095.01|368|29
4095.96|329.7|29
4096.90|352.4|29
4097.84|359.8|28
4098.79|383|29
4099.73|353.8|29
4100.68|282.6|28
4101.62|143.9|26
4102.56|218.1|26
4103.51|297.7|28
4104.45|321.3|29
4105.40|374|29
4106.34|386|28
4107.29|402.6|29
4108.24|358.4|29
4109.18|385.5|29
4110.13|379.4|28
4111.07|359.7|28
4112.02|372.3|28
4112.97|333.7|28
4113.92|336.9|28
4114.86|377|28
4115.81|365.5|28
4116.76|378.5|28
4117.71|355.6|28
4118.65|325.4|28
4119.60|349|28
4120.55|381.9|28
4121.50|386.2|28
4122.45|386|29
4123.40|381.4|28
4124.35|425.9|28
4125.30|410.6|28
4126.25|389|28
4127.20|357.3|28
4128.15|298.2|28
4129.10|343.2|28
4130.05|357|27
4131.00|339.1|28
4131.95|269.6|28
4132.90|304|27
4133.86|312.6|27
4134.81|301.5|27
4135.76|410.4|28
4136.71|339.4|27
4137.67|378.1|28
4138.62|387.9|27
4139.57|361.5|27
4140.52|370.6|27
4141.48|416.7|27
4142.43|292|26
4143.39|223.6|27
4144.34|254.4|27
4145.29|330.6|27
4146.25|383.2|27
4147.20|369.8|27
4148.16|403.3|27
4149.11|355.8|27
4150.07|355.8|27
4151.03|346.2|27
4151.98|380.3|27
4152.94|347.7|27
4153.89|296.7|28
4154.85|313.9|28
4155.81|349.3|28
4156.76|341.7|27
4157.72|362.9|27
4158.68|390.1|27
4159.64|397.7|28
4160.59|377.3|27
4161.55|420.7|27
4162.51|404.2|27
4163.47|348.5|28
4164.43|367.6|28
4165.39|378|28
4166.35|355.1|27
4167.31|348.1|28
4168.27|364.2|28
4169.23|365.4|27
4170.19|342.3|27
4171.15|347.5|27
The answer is 1.84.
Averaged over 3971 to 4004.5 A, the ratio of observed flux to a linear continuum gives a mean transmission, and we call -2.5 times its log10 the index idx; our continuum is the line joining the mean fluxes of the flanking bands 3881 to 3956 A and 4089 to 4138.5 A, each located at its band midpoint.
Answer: -0.107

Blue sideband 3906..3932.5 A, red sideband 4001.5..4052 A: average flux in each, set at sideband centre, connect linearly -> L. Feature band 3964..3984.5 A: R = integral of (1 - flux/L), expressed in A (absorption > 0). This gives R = 6.97 A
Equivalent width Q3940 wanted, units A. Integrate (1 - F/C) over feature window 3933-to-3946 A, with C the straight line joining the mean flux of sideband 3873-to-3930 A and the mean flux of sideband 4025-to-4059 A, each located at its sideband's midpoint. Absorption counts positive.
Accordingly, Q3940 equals 5.28 A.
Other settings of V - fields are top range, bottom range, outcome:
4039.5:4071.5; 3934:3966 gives 1.80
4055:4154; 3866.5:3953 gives 1.96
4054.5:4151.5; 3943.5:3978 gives 2.05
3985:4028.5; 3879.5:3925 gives 1.65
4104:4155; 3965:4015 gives 1.42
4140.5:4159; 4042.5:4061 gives 1.12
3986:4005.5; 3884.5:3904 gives 1.66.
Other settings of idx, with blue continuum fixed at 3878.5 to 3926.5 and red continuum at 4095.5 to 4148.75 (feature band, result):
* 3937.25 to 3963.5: 0.17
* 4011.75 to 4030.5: -0.21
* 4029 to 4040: -0.12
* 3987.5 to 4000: -0.16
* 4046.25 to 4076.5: -0.04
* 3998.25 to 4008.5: -0.23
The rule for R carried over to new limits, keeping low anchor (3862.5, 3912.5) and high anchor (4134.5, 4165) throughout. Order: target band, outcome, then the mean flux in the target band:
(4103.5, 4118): -1.2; 364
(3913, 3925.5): 1.8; 200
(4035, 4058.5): -2.1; 329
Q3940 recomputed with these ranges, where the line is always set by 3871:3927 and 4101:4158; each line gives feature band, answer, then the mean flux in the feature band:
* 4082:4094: -1.82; 371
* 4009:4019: -2.42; 343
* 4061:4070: 0.22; 300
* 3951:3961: 0.25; 235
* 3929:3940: 6.82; 86.8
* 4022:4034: -1.65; 324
